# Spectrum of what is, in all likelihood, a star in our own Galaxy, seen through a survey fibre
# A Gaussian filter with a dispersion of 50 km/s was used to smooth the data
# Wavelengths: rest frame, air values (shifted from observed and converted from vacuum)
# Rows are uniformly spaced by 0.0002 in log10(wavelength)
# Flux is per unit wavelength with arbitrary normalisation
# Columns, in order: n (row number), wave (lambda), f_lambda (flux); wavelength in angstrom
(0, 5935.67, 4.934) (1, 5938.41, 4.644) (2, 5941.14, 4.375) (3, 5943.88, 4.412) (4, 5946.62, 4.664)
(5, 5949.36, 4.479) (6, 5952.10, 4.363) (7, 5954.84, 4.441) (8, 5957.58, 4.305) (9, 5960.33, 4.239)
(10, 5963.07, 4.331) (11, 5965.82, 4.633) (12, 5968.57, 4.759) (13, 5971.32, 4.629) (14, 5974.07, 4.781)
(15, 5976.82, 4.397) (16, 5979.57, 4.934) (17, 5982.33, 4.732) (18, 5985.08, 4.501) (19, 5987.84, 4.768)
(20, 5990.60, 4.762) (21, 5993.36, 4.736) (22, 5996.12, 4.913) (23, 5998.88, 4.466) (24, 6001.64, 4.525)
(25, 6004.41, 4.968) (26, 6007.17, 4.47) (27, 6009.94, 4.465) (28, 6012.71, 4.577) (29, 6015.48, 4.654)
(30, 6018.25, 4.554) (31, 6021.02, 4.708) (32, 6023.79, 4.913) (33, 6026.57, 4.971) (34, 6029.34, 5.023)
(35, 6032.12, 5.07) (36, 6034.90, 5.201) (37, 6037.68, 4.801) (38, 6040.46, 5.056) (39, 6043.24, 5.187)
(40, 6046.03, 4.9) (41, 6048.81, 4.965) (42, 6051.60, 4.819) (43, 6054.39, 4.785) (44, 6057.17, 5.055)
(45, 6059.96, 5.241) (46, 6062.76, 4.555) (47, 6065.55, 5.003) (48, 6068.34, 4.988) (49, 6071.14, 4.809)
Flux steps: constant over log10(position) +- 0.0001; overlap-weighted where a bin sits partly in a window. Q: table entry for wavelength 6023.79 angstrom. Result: 4.913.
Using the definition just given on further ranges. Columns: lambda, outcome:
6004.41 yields 4.968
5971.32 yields 4.629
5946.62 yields 4.664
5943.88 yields 4.412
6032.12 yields 5.07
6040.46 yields 5.056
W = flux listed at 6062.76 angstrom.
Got 4.555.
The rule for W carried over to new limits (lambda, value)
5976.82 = 4.397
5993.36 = 4.736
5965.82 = 4.633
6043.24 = 5.187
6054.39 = 4.785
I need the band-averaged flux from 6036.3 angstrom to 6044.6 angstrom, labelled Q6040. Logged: 5.02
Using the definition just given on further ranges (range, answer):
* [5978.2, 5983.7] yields 4.83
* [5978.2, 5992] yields 4.74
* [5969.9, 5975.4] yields 4.7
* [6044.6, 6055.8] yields 4.87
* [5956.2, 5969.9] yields 4.45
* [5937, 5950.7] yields 4.51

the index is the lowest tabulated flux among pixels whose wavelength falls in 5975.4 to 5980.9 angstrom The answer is 4.397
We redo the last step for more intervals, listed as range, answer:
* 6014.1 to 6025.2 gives 4.554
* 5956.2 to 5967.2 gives 4.239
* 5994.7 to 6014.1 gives 4.465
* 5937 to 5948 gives 4.375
